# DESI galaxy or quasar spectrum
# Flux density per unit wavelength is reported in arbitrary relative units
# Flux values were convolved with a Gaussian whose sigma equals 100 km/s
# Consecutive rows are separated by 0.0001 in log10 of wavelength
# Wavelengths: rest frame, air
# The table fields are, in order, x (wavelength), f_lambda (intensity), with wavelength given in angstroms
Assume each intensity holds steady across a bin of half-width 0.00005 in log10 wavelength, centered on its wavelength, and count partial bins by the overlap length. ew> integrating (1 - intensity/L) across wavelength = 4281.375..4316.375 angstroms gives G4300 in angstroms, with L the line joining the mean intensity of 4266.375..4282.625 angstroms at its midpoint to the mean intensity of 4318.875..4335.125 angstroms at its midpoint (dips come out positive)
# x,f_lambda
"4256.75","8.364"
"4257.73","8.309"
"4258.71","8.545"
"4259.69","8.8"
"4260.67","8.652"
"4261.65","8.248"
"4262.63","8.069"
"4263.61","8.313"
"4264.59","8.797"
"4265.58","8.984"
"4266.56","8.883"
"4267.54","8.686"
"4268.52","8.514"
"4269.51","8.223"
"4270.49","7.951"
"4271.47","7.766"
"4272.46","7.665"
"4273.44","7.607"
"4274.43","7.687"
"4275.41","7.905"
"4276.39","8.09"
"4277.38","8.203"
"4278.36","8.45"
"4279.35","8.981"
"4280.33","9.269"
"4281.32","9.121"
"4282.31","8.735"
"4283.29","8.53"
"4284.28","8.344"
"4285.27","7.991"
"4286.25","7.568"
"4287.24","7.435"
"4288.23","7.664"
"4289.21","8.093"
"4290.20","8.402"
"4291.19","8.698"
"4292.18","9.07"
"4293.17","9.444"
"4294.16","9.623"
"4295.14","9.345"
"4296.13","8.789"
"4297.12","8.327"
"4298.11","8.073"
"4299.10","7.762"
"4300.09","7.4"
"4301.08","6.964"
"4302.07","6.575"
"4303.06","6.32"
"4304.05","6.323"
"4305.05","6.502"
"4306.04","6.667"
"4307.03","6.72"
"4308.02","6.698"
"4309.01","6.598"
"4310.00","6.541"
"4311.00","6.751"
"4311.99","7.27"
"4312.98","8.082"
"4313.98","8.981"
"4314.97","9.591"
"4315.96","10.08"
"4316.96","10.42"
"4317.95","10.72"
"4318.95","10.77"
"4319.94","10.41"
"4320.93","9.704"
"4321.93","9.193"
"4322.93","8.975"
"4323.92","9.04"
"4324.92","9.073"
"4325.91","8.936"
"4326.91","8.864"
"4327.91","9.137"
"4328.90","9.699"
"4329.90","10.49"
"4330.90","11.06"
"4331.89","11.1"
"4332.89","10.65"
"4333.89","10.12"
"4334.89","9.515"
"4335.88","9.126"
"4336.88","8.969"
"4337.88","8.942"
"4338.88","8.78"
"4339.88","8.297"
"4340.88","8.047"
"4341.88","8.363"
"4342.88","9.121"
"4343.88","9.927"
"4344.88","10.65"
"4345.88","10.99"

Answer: 4.2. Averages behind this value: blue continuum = 8.32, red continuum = 9.79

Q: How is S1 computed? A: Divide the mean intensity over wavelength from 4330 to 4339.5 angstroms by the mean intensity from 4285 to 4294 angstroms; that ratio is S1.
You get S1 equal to 1.18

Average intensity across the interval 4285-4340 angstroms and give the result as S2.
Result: 8.62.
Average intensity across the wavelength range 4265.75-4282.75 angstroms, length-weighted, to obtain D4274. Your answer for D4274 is 8.35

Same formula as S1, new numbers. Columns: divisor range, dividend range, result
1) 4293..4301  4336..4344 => 1.03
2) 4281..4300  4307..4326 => 1.04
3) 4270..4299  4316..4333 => 1.18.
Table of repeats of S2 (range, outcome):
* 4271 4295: 8.36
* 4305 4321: 8.41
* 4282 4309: 7.83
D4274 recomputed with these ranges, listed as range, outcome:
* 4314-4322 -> 10.1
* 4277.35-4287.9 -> 8.42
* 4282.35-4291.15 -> 8.08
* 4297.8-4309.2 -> 6.87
